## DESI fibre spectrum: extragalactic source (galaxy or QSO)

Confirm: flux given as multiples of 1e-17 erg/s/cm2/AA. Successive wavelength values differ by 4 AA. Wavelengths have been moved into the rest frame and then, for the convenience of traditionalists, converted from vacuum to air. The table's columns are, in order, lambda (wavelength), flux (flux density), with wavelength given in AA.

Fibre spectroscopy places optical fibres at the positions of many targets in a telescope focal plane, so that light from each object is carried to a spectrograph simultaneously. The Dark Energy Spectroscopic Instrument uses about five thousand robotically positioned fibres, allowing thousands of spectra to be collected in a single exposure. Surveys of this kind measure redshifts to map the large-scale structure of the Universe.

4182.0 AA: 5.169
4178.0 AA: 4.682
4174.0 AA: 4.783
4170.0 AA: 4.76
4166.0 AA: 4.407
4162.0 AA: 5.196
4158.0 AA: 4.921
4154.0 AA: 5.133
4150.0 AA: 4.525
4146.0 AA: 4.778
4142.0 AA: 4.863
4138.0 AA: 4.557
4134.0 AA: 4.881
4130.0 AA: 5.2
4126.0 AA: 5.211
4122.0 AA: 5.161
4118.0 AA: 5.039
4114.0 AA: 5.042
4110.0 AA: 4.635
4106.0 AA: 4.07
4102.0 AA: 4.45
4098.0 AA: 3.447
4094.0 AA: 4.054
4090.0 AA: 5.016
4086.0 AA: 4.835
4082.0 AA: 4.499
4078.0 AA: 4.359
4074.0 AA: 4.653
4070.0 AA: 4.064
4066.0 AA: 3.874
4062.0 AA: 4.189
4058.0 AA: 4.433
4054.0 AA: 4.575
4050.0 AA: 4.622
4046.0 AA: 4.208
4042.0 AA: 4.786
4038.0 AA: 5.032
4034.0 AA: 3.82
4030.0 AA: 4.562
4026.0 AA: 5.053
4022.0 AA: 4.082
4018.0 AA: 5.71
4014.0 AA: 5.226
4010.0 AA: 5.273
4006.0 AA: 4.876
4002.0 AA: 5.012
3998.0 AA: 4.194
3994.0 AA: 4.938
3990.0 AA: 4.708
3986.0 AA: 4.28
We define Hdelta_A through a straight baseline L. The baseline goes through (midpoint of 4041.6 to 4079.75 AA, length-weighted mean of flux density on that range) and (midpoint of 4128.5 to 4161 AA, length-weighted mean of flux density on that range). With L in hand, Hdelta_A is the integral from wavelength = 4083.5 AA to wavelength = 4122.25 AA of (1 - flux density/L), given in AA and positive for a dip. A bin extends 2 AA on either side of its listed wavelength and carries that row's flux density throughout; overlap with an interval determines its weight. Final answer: 0.6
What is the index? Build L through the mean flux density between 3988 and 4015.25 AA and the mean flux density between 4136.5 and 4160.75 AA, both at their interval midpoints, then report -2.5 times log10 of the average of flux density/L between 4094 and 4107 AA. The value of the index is 0.21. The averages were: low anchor 4.88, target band 3.99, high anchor 4.81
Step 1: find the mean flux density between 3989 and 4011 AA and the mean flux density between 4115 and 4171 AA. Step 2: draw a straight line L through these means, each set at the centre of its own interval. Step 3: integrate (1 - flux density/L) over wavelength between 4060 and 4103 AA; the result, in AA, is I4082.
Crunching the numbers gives 4.9 AA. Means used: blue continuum 4.82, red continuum 4.91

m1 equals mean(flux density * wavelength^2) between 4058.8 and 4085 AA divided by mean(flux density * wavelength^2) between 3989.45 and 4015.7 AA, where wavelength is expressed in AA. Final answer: 0.9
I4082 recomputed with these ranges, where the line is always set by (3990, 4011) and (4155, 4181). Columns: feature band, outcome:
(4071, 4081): 0.75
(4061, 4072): 1.81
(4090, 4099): 1.41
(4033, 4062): 1.95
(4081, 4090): 0.11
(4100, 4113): 1.04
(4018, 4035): 0.90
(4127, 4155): -0.18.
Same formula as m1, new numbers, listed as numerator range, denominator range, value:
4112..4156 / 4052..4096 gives 1.15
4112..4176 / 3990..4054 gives 1.10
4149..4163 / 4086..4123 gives 1.12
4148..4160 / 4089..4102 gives 1.20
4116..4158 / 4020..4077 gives 1.16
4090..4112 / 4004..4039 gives 0.90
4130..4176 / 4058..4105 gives 1.16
